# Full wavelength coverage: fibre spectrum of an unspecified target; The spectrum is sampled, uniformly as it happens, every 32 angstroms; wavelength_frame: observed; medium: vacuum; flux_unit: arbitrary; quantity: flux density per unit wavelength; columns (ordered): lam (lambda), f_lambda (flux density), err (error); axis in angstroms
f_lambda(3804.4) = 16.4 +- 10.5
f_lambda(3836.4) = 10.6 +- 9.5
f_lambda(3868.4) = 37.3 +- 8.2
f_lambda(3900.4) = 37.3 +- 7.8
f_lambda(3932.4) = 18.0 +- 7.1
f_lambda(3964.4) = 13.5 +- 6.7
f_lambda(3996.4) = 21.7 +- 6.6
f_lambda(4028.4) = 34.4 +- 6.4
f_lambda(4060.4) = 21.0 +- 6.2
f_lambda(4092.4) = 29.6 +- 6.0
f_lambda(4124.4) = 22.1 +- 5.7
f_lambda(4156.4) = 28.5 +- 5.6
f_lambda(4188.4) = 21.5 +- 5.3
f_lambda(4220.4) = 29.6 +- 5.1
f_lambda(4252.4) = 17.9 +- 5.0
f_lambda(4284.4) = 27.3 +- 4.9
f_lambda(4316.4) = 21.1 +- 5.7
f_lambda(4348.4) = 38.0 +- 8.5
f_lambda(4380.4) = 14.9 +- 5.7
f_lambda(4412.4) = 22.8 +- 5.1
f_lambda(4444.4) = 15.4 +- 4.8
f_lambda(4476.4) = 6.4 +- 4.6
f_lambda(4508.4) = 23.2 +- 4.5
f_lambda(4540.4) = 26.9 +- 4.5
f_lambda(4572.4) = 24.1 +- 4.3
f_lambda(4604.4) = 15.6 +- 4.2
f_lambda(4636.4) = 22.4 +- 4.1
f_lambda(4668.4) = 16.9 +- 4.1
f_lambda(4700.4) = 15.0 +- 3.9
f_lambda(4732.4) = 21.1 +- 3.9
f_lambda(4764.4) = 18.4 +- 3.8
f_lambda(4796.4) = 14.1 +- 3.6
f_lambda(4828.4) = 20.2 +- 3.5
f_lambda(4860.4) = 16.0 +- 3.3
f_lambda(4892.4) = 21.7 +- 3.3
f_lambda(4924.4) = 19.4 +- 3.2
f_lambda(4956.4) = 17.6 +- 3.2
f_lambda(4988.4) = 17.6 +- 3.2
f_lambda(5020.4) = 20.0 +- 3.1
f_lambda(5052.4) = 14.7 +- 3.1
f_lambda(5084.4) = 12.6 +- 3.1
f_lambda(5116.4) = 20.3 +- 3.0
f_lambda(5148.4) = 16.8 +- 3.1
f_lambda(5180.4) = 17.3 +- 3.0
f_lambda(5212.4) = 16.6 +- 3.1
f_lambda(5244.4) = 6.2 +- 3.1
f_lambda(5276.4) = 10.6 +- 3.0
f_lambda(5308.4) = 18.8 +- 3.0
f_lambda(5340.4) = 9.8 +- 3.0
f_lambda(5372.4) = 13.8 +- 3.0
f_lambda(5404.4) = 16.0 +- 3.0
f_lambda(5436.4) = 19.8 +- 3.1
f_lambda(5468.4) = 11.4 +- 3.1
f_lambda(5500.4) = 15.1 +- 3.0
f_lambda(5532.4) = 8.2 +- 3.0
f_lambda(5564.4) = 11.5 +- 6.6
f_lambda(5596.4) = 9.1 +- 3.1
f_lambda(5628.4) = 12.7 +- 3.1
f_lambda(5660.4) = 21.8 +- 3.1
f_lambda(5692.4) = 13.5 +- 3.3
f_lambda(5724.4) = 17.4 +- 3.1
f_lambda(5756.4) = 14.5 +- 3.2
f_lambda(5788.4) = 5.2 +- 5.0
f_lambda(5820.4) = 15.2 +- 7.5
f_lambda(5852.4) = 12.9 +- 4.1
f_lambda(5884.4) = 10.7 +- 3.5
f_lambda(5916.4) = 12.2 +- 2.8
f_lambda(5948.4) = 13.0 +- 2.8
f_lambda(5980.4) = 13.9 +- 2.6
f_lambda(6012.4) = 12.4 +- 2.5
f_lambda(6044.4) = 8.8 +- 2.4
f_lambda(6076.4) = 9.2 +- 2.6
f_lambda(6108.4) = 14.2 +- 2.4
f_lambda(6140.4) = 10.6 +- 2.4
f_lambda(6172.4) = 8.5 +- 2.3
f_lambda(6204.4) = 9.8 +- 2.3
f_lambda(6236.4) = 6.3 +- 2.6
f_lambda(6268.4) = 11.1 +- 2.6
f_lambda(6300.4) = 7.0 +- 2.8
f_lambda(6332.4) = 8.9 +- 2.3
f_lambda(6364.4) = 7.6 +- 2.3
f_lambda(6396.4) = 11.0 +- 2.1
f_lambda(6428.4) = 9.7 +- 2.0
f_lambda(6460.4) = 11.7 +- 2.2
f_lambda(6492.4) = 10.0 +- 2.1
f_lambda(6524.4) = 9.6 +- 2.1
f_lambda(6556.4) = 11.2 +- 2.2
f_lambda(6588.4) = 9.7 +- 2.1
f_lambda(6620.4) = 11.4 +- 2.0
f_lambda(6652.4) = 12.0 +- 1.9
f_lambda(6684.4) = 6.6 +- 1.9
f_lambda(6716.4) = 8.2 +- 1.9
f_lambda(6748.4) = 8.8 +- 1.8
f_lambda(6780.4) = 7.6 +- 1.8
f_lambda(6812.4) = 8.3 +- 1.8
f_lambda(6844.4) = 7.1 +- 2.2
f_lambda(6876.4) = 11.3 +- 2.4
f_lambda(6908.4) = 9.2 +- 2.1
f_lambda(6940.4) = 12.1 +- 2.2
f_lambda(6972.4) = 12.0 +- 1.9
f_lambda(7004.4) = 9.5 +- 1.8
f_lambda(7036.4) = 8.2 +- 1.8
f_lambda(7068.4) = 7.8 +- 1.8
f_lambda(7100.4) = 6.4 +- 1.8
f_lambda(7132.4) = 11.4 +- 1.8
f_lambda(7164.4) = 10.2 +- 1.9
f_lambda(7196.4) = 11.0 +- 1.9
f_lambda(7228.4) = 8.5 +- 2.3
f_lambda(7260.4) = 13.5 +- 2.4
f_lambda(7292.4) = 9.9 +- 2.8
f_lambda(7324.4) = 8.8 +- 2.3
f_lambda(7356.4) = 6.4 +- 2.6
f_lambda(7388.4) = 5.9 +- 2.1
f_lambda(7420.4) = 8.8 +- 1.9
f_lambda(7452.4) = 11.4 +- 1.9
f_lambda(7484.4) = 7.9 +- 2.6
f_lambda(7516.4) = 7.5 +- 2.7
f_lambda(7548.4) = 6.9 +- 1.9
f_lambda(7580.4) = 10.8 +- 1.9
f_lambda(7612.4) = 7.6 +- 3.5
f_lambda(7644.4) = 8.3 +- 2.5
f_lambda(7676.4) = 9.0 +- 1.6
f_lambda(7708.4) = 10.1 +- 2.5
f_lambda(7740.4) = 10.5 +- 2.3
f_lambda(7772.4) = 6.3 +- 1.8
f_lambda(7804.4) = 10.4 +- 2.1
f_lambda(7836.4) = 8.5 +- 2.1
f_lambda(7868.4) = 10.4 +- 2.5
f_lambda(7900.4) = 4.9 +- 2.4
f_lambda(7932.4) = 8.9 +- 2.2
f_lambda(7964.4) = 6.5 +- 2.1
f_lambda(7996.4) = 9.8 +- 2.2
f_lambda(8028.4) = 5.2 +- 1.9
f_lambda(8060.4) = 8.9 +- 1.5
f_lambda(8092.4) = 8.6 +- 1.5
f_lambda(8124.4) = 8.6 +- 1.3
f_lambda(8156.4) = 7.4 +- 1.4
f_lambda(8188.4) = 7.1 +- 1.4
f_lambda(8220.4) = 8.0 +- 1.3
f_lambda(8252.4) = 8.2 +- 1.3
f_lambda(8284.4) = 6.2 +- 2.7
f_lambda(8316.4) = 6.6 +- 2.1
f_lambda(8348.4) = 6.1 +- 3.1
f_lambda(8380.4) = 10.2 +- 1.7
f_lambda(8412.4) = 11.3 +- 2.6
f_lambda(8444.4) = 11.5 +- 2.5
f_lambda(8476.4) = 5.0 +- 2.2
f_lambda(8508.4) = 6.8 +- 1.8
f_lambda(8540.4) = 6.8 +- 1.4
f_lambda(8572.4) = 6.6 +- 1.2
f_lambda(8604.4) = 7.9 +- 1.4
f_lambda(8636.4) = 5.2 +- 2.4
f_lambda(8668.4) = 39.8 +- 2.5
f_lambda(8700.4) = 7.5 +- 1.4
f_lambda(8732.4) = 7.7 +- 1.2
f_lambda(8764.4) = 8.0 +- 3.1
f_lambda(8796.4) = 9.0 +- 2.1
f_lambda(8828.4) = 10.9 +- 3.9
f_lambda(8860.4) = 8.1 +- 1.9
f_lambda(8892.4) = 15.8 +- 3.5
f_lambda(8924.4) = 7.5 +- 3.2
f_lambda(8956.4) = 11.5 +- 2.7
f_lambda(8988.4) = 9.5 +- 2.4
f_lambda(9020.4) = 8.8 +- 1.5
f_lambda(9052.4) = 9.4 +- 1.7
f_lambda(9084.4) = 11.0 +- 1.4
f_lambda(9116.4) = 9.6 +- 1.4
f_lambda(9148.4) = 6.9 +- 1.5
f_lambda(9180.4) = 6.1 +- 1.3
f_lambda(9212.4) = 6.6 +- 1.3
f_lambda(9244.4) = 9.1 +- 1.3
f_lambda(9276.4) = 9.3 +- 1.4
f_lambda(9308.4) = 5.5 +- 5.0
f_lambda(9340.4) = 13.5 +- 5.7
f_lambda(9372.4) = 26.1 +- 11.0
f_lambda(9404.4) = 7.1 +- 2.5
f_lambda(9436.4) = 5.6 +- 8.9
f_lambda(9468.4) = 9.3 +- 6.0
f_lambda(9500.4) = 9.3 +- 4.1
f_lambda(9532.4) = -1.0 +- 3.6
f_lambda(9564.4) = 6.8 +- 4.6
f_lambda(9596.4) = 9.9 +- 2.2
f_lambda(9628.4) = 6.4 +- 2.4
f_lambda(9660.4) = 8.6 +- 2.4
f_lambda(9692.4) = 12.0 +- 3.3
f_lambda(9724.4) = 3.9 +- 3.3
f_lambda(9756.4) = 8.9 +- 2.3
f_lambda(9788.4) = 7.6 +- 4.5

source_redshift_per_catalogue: 1.325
